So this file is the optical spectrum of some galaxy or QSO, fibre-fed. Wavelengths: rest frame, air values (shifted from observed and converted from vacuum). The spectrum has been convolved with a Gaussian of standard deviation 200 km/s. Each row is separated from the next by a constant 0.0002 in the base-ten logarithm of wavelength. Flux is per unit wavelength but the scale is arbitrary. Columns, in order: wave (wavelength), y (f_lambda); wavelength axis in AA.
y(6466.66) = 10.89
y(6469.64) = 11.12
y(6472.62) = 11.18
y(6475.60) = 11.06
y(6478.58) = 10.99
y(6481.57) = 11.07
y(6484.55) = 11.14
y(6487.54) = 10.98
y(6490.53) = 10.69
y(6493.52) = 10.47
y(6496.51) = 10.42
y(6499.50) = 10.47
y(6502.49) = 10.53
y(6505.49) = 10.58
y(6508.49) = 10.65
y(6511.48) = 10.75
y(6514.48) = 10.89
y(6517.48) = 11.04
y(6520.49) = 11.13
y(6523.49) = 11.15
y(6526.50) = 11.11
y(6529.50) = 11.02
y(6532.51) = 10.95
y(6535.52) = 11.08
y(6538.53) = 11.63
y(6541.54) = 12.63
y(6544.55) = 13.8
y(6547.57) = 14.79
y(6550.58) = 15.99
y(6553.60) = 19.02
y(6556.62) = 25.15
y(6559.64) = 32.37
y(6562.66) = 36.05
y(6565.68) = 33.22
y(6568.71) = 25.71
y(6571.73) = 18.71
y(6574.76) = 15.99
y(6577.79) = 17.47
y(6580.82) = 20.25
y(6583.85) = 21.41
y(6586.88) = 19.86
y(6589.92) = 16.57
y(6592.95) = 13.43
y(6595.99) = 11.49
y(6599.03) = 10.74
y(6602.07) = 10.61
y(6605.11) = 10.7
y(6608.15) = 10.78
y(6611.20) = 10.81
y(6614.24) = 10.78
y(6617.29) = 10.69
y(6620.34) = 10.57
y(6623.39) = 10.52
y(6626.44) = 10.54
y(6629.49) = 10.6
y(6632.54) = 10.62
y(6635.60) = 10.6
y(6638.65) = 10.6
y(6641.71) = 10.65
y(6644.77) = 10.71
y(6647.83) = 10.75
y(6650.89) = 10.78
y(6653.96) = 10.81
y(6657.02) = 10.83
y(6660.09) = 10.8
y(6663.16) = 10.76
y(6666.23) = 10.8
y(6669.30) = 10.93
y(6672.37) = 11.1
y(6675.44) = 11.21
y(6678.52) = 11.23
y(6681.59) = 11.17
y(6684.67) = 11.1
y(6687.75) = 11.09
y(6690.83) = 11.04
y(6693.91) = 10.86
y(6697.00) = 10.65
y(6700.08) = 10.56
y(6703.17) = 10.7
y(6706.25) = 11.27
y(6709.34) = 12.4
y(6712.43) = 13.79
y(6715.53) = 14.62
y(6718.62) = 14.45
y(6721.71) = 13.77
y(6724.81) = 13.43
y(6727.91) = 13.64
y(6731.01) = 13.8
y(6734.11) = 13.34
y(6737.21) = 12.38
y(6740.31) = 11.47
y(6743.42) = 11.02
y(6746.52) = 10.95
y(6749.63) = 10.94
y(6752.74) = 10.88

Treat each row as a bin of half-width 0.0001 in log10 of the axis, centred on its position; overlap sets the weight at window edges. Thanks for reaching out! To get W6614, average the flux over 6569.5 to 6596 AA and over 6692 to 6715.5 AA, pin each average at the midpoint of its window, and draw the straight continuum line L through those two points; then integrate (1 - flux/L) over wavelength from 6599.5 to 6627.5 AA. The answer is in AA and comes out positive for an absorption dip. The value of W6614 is 9.6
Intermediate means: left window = 17.8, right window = 11.7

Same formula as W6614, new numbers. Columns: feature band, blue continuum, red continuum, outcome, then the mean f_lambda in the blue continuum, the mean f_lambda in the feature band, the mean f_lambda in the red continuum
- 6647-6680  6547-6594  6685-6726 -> 9.2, 21.8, 10.9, 12.2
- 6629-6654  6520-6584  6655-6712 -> 5.0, 18.3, 10.7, 11.1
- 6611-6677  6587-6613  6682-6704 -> 4.9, 12.3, 10.7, 10.9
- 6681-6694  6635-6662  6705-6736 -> 1.2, 10.7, 11.1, 13.5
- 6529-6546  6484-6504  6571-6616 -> 0.6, 10.6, 11.9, 14.5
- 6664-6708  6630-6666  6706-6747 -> 3.0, 10.7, 11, 13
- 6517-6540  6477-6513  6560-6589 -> 7.0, 10.7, 11.1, 23.4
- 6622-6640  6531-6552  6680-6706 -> 1.8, 13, 10.6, 10.9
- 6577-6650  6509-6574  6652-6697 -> 7.0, 17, 12.5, 11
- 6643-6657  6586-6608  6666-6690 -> 1.2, 13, 10.8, 11.1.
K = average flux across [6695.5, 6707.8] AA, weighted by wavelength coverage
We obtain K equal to 10.8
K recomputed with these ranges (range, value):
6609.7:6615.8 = 10.8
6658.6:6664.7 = 10.8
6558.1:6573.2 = 29.2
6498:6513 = 10.6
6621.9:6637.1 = 10.6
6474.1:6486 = 11.1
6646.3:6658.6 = 10.8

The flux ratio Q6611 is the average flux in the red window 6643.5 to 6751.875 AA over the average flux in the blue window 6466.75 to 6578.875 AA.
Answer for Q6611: 0.80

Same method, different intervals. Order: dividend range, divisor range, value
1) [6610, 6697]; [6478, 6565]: 0.77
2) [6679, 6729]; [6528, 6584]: 0.63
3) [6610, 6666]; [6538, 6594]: 0.52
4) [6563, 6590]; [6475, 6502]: 2.03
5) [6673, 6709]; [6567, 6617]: 0.72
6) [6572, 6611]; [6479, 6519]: 1.39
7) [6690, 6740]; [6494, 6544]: 1.14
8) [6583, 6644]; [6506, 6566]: 0.76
